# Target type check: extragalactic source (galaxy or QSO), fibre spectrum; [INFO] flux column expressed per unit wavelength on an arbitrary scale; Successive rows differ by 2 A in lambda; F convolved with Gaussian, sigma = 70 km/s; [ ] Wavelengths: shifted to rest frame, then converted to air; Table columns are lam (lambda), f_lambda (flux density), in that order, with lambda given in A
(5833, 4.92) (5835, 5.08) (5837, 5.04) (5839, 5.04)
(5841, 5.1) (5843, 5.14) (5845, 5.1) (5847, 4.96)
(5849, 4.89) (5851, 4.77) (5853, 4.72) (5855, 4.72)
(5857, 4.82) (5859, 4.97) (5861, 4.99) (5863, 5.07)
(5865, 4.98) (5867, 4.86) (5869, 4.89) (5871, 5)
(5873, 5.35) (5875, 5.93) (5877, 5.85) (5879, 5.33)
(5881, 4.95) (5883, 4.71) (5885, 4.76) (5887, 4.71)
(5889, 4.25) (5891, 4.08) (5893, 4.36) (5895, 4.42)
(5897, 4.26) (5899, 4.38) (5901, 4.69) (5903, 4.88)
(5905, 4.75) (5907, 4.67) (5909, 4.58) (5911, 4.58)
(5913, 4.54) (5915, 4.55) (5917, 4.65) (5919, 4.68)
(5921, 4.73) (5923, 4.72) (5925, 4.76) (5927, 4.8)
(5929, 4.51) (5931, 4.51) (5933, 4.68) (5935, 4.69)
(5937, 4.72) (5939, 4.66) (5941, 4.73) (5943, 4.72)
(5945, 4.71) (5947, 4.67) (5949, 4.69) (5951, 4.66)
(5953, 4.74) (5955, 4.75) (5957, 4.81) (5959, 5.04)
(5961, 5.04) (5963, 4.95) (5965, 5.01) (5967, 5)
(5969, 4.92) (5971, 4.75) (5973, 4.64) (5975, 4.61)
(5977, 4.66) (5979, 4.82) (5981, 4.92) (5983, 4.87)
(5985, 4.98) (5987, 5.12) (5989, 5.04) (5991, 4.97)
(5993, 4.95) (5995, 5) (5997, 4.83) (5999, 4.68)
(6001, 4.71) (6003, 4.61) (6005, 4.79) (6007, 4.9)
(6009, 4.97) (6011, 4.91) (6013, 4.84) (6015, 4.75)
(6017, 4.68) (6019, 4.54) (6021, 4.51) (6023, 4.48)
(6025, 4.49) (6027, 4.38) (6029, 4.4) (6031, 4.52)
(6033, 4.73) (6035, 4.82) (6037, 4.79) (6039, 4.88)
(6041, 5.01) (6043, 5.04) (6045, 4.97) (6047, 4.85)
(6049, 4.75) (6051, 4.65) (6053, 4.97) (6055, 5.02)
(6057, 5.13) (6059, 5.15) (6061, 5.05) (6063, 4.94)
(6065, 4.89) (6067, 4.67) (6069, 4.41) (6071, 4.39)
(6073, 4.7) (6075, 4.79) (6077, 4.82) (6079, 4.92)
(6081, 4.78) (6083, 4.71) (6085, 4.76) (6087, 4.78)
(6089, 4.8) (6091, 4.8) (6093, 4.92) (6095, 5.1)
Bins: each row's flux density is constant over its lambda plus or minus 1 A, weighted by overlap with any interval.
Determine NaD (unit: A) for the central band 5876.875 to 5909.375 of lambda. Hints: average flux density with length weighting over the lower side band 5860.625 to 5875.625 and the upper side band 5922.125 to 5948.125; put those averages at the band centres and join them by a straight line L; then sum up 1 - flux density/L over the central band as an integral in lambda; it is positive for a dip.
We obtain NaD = 2.0 A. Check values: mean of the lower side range 5.12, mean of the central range 4.65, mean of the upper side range 4.68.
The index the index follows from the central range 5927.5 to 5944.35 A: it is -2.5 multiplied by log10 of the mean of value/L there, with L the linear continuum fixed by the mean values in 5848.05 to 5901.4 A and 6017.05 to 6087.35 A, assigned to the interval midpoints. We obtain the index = 0.04 mag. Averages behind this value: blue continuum 4.84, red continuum 4.76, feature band 4.66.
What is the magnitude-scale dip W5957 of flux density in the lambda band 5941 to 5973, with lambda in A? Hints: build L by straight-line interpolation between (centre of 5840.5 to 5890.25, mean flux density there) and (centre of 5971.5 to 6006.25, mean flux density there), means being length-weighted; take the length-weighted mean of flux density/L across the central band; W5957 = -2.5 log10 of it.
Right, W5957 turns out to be 0.01 mag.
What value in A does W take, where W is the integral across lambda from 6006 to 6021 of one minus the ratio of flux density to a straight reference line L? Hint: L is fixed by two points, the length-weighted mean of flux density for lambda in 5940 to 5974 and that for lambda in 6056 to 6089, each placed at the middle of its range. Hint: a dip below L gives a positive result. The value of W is 0.09 A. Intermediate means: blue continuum 4.81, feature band 4.78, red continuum 4.81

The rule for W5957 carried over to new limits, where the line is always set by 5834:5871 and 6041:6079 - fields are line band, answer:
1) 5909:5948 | 0.058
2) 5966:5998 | 0.002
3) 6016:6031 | 0.086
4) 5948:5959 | 0.033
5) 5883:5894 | 0.111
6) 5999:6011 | 0.018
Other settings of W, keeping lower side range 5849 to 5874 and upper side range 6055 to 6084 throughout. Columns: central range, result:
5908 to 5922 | 0.81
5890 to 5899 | 1.13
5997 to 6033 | 1.36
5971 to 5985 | 0.28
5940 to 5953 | 0.49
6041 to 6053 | -0.11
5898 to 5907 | 0.42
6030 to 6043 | 0.07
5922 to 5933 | 0.52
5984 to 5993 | -0.29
